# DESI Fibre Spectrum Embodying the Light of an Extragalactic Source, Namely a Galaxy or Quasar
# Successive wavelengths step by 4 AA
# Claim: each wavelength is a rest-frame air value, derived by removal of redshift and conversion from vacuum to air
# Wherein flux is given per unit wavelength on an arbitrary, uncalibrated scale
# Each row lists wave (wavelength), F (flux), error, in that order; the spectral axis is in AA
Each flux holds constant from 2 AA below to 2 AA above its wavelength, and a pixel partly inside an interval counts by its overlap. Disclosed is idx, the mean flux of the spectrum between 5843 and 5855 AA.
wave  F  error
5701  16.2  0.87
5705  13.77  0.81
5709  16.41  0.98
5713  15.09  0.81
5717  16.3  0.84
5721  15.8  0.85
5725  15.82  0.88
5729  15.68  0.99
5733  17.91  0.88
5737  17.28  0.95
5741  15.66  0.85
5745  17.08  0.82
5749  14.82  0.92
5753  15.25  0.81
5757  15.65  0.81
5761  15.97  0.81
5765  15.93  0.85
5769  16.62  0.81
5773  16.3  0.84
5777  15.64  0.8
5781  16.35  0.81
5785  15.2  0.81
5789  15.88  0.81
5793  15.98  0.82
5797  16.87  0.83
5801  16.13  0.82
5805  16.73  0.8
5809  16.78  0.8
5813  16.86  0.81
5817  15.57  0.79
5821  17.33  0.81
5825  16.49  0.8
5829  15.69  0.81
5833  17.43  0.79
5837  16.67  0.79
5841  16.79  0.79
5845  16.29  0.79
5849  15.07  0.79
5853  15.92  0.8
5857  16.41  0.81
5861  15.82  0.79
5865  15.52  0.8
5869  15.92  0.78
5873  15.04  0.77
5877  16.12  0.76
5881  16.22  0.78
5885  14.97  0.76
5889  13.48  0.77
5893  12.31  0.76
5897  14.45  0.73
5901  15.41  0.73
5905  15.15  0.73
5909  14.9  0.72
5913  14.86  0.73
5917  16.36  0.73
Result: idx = 15.8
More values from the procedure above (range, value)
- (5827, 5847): 16.6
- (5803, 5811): 16.8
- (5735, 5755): 16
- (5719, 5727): 15.8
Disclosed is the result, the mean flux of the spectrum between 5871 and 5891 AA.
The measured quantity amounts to 15.2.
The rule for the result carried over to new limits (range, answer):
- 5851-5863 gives 16.1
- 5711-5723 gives 15.7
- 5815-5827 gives 16.5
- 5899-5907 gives 15.3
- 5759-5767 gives 15.9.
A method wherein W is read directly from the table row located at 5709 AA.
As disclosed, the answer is 16.41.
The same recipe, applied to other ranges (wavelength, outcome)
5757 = 15.65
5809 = 16.78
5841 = 16.79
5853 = 15.92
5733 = 17.91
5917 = 16.36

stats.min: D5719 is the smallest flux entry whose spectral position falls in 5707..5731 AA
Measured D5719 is 15.09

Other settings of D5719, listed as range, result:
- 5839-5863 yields 15.07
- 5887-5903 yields 12.31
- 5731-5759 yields 14.82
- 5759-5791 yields 15.2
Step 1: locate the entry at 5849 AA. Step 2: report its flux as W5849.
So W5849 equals 15.07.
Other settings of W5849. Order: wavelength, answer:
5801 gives 16.13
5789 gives 15.88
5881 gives 16.22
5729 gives 15.68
